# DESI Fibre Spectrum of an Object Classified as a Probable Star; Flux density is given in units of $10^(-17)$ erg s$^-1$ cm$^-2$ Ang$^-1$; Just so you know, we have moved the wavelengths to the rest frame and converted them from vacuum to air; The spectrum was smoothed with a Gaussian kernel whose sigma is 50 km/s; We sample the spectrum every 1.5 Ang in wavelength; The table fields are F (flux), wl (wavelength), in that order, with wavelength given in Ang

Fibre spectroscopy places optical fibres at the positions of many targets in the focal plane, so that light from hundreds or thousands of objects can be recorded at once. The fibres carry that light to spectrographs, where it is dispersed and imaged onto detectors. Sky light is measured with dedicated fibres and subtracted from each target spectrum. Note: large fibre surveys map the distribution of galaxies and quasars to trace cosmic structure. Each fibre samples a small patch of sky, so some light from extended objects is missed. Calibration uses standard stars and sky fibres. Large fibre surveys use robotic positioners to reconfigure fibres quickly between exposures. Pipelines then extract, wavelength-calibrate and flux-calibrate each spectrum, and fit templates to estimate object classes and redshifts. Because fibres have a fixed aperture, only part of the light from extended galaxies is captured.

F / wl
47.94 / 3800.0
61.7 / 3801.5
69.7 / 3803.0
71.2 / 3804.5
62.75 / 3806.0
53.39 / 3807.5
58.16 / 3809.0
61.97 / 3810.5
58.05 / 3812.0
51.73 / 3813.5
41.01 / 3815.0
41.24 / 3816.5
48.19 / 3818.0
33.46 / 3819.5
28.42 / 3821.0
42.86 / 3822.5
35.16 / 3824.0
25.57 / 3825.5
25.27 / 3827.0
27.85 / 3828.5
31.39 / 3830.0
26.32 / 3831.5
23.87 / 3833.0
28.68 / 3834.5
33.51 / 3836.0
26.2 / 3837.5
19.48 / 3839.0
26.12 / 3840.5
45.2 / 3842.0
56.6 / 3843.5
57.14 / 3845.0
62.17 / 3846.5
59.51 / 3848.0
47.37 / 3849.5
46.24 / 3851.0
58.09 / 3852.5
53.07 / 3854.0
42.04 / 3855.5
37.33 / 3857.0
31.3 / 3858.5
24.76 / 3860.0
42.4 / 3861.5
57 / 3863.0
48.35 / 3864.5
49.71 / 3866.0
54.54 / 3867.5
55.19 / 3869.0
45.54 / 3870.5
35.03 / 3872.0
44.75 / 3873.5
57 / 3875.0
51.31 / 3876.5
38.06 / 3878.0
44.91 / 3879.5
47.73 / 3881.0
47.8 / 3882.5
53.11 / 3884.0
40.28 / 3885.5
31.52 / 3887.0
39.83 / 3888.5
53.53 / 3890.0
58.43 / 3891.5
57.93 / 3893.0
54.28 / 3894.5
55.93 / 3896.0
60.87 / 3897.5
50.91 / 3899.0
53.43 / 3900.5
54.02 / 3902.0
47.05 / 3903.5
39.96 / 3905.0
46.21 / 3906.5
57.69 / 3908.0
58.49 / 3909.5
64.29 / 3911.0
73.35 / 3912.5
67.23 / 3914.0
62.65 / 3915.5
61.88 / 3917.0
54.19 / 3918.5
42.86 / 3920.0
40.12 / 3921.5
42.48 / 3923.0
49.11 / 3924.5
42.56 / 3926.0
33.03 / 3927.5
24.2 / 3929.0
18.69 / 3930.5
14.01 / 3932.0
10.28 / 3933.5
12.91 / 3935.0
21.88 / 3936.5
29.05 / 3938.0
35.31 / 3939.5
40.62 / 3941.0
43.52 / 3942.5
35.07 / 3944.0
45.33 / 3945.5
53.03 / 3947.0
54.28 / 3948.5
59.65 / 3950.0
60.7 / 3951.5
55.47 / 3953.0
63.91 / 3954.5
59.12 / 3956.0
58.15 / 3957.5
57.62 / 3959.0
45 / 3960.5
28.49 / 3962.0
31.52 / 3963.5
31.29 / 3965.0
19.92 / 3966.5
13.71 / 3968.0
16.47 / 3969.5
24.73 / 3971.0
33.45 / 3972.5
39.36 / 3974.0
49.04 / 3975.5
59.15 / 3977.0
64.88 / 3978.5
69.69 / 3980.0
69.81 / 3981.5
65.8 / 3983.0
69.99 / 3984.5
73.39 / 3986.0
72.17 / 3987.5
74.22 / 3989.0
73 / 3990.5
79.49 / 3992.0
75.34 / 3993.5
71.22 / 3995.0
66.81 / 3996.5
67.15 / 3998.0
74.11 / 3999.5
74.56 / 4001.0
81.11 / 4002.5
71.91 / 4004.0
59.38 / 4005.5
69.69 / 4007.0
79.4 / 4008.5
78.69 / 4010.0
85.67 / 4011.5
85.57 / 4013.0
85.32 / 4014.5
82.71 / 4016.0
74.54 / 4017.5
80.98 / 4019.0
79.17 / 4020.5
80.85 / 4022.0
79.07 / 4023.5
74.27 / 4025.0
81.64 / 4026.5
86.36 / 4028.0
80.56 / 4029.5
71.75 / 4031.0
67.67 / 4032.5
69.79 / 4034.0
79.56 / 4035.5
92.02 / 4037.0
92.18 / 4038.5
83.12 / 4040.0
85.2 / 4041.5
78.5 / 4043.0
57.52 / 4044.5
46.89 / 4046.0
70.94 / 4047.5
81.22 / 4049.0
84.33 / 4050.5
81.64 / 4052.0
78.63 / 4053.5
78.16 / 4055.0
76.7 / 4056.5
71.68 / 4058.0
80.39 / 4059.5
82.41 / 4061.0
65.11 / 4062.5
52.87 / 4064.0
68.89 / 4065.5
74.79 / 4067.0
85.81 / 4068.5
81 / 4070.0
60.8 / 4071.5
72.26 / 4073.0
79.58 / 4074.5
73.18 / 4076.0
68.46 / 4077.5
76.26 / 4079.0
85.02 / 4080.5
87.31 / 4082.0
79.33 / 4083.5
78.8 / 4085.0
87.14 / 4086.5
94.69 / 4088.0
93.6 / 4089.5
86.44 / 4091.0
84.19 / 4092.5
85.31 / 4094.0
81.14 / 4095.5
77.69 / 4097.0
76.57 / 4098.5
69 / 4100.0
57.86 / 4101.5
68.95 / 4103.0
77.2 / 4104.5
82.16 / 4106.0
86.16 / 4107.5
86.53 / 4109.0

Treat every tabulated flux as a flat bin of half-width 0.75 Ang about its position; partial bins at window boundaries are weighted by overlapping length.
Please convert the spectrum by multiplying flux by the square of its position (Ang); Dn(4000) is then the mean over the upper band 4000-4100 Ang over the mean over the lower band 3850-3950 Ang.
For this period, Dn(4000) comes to 1.8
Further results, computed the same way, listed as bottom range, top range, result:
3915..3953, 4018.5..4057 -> 2.06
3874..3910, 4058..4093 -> 1.71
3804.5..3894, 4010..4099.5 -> 1.97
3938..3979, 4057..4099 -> 1.92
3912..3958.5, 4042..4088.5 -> 1.83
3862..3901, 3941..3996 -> 1.11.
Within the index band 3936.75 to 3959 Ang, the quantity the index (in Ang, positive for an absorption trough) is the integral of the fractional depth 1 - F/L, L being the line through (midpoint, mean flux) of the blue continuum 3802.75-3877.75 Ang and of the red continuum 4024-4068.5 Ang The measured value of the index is 4.3 Ang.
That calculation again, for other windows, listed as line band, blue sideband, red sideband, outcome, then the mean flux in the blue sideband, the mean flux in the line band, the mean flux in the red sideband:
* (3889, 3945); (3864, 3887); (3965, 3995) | 5.3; 47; 45.1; 54.7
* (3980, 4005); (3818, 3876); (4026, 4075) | -2.5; 40.8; 72.3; 75.7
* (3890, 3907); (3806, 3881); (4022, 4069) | -0.3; 43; 52.8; 76.1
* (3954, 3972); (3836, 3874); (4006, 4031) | 8.1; 44.8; 37.1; 79.8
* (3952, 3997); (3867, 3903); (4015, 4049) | 8.8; 49.4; 53.7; 77.2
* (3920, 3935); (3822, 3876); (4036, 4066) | 6.6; 41.2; 30.2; 75.5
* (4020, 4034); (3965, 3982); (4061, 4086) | -4.4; 41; 77.5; 74.7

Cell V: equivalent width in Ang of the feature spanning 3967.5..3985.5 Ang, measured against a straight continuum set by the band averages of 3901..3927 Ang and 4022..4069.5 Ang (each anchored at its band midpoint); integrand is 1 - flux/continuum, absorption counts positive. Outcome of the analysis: 4.34 Ang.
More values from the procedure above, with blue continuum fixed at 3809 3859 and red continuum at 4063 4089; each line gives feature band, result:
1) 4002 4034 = -4.47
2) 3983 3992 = -1.26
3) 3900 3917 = -1.68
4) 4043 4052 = 0.31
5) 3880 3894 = 0.23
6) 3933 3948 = 6.18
